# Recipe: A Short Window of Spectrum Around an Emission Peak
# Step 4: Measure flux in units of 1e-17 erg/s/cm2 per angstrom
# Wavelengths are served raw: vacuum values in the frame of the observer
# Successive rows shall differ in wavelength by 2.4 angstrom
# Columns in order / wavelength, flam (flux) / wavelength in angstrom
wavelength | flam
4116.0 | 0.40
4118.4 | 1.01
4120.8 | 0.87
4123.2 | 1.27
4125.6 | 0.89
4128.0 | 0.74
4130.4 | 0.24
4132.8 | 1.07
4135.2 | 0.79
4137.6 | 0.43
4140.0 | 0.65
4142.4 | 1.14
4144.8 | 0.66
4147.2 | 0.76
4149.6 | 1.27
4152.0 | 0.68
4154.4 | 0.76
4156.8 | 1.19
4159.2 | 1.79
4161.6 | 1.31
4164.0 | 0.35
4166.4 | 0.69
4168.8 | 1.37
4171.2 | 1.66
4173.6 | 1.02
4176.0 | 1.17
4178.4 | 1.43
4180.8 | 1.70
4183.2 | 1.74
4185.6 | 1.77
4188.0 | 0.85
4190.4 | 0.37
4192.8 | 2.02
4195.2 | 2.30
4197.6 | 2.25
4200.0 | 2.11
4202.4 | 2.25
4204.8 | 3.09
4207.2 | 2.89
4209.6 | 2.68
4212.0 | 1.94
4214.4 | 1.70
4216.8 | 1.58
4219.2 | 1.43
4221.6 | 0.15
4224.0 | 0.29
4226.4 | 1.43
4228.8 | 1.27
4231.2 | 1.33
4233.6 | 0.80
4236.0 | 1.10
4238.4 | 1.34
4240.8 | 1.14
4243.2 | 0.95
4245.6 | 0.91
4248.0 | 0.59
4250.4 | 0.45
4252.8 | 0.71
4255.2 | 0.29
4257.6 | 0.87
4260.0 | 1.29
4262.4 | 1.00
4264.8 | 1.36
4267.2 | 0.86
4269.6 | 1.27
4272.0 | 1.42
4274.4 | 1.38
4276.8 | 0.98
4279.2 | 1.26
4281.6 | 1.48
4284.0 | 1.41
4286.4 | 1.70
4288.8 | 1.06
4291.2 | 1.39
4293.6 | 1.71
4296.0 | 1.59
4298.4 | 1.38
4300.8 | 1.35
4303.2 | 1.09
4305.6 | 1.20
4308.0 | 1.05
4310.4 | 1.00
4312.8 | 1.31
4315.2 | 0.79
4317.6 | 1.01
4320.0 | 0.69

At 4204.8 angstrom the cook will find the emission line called Lyman alpha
